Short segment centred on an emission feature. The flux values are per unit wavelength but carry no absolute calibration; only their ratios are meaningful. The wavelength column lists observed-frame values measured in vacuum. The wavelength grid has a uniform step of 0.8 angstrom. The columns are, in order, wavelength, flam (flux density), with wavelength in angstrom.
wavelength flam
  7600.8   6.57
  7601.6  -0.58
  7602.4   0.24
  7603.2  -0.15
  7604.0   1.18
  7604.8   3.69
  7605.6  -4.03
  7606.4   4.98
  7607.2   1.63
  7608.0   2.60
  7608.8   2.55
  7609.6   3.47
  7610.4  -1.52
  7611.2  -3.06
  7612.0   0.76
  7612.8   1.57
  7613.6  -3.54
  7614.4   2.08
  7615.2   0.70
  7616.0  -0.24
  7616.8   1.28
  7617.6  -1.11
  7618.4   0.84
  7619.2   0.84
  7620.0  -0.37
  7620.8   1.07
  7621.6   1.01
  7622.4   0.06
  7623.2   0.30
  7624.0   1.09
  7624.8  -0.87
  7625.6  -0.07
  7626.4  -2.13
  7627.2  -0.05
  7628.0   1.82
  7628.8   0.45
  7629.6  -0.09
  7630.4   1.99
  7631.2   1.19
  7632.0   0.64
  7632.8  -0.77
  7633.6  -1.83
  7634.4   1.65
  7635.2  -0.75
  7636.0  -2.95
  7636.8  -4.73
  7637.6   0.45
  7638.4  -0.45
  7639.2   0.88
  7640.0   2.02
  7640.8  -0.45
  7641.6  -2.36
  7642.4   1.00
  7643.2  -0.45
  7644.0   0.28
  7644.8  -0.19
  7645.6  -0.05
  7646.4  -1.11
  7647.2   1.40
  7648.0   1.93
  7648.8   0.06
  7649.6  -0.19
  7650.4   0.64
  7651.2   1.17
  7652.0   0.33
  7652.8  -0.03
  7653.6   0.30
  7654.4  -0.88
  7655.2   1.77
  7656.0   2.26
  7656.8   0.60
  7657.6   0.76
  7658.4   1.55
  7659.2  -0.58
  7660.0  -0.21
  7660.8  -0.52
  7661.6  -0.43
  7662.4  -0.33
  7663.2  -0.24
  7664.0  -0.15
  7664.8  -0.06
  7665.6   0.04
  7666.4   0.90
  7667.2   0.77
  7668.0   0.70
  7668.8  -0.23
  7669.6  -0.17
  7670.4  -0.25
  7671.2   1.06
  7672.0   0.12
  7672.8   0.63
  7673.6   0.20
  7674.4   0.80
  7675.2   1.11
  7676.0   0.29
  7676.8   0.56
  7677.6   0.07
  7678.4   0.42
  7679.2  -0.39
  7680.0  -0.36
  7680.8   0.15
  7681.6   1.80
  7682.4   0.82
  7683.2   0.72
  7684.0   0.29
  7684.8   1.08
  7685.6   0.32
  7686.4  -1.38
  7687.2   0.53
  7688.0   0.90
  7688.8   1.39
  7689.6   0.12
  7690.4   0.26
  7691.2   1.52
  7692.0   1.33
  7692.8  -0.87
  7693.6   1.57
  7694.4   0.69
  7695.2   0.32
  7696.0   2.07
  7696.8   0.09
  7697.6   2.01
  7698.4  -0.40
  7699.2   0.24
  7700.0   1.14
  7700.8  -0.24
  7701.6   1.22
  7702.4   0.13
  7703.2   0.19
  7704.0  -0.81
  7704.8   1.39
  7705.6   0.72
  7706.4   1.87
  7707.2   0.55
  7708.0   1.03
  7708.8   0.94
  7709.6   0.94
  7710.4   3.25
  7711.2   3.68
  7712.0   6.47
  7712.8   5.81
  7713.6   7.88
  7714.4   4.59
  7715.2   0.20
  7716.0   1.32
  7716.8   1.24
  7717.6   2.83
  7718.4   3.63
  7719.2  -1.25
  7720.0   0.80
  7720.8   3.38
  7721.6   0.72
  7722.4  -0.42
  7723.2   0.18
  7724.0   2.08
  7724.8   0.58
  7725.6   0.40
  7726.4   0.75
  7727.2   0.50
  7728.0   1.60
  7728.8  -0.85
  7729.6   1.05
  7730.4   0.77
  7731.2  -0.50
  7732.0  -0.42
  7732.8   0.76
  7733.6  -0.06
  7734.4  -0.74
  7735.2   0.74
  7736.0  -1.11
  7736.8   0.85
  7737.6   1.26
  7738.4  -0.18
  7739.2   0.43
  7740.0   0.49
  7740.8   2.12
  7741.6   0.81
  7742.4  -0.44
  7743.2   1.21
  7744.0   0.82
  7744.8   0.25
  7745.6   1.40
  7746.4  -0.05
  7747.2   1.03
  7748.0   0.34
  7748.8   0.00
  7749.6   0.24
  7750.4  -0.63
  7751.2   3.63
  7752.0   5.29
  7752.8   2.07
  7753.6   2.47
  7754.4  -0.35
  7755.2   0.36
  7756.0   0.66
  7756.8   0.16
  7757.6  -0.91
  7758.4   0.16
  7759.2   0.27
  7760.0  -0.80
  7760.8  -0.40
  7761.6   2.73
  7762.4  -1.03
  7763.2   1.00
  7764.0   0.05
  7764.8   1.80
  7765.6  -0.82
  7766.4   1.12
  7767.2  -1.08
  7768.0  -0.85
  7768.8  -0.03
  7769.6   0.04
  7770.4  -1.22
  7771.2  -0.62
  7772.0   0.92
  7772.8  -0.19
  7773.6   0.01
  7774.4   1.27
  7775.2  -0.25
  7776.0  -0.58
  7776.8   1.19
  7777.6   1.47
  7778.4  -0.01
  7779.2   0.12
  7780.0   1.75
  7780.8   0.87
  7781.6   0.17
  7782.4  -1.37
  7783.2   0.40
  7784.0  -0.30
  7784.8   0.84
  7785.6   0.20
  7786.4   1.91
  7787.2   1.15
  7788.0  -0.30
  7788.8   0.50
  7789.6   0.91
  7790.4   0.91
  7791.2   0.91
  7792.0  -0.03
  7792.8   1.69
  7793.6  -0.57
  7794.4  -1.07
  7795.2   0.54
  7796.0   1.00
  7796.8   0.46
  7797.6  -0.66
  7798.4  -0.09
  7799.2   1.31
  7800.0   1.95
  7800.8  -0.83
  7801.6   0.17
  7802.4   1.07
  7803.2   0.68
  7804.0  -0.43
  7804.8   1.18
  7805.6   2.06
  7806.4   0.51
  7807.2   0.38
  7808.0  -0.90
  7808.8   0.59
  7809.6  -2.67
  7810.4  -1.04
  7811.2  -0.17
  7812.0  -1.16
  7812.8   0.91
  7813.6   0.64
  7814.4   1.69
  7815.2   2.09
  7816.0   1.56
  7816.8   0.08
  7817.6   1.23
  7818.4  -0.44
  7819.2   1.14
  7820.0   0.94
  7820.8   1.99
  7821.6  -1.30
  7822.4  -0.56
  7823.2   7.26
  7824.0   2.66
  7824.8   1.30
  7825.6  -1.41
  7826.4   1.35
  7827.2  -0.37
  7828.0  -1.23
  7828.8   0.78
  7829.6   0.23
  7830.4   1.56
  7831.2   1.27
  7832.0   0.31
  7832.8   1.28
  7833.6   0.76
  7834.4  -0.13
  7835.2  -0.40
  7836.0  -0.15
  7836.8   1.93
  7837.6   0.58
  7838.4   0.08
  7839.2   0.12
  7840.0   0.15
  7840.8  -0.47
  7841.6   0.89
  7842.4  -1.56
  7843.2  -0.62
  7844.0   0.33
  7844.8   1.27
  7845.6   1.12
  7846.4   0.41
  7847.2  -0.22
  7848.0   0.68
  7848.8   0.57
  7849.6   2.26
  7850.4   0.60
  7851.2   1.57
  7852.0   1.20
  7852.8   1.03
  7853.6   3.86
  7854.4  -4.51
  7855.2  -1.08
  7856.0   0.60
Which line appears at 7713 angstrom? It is H-gamma 4340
